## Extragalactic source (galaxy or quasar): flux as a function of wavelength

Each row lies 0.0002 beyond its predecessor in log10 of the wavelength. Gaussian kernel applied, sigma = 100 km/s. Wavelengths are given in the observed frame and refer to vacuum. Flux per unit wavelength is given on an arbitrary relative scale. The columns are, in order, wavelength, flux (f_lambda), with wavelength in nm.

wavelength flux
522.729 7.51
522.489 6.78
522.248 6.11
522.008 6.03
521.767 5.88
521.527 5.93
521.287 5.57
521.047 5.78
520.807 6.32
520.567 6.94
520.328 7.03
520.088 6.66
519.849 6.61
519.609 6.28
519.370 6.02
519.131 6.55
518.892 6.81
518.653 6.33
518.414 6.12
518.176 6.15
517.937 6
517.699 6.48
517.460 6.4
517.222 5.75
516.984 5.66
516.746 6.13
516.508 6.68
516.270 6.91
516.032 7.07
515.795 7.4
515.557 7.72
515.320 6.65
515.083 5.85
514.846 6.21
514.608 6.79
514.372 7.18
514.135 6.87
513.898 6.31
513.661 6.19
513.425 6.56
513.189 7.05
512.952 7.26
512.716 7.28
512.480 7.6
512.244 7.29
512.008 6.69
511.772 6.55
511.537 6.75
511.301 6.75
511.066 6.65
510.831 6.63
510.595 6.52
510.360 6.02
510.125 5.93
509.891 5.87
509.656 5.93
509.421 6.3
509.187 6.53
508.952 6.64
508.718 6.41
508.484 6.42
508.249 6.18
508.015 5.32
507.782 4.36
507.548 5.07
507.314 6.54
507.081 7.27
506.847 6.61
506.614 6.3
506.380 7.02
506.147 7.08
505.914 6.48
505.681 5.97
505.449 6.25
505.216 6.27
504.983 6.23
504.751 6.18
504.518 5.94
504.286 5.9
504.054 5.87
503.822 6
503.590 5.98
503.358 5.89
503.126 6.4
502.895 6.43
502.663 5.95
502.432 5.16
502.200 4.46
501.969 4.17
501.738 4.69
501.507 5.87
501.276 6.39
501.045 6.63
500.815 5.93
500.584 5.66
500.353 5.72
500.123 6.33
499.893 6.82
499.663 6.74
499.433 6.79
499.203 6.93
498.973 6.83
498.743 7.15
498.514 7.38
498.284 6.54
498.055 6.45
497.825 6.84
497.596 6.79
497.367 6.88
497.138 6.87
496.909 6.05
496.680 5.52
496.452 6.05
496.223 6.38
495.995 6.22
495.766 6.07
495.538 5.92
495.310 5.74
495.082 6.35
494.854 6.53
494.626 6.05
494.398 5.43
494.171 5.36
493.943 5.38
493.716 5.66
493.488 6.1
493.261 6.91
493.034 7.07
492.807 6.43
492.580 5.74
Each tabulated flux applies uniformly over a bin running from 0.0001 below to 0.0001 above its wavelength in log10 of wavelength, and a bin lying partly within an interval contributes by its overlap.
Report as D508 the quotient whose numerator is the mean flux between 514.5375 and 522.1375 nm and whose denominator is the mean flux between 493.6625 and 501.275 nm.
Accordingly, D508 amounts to 1.01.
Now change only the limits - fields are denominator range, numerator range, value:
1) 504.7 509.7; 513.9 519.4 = 1.04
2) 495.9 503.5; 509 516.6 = 1.08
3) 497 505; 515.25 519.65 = 1.05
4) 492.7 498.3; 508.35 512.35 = 1.04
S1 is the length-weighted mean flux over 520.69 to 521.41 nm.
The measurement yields 5.89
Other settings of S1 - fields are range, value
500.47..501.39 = 6.15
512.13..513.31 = 7.29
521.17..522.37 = 5.9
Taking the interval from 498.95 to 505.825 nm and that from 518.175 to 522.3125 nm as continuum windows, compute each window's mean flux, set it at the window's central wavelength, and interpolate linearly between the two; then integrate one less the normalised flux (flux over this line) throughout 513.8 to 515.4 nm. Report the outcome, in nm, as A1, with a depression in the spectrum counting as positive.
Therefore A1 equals -0.09 nm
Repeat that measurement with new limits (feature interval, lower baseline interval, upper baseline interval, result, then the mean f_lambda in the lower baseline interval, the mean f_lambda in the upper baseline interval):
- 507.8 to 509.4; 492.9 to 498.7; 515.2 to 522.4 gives 0.052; 6.27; 6.4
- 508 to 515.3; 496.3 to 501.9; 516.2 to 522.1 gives -0.270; 6.39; 6.28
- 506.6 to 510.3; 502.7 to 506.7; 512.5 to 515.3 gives 0.193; 6.24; 6.72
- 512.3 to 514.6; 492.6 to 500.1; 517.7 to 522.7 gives -0.213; 6.37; 6.32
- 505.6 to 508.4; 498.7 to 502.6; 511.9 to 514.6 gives 0.118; 5.99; 6.93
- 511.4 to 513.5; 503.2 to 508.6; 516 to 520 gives -0.257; 6.14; 6.34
